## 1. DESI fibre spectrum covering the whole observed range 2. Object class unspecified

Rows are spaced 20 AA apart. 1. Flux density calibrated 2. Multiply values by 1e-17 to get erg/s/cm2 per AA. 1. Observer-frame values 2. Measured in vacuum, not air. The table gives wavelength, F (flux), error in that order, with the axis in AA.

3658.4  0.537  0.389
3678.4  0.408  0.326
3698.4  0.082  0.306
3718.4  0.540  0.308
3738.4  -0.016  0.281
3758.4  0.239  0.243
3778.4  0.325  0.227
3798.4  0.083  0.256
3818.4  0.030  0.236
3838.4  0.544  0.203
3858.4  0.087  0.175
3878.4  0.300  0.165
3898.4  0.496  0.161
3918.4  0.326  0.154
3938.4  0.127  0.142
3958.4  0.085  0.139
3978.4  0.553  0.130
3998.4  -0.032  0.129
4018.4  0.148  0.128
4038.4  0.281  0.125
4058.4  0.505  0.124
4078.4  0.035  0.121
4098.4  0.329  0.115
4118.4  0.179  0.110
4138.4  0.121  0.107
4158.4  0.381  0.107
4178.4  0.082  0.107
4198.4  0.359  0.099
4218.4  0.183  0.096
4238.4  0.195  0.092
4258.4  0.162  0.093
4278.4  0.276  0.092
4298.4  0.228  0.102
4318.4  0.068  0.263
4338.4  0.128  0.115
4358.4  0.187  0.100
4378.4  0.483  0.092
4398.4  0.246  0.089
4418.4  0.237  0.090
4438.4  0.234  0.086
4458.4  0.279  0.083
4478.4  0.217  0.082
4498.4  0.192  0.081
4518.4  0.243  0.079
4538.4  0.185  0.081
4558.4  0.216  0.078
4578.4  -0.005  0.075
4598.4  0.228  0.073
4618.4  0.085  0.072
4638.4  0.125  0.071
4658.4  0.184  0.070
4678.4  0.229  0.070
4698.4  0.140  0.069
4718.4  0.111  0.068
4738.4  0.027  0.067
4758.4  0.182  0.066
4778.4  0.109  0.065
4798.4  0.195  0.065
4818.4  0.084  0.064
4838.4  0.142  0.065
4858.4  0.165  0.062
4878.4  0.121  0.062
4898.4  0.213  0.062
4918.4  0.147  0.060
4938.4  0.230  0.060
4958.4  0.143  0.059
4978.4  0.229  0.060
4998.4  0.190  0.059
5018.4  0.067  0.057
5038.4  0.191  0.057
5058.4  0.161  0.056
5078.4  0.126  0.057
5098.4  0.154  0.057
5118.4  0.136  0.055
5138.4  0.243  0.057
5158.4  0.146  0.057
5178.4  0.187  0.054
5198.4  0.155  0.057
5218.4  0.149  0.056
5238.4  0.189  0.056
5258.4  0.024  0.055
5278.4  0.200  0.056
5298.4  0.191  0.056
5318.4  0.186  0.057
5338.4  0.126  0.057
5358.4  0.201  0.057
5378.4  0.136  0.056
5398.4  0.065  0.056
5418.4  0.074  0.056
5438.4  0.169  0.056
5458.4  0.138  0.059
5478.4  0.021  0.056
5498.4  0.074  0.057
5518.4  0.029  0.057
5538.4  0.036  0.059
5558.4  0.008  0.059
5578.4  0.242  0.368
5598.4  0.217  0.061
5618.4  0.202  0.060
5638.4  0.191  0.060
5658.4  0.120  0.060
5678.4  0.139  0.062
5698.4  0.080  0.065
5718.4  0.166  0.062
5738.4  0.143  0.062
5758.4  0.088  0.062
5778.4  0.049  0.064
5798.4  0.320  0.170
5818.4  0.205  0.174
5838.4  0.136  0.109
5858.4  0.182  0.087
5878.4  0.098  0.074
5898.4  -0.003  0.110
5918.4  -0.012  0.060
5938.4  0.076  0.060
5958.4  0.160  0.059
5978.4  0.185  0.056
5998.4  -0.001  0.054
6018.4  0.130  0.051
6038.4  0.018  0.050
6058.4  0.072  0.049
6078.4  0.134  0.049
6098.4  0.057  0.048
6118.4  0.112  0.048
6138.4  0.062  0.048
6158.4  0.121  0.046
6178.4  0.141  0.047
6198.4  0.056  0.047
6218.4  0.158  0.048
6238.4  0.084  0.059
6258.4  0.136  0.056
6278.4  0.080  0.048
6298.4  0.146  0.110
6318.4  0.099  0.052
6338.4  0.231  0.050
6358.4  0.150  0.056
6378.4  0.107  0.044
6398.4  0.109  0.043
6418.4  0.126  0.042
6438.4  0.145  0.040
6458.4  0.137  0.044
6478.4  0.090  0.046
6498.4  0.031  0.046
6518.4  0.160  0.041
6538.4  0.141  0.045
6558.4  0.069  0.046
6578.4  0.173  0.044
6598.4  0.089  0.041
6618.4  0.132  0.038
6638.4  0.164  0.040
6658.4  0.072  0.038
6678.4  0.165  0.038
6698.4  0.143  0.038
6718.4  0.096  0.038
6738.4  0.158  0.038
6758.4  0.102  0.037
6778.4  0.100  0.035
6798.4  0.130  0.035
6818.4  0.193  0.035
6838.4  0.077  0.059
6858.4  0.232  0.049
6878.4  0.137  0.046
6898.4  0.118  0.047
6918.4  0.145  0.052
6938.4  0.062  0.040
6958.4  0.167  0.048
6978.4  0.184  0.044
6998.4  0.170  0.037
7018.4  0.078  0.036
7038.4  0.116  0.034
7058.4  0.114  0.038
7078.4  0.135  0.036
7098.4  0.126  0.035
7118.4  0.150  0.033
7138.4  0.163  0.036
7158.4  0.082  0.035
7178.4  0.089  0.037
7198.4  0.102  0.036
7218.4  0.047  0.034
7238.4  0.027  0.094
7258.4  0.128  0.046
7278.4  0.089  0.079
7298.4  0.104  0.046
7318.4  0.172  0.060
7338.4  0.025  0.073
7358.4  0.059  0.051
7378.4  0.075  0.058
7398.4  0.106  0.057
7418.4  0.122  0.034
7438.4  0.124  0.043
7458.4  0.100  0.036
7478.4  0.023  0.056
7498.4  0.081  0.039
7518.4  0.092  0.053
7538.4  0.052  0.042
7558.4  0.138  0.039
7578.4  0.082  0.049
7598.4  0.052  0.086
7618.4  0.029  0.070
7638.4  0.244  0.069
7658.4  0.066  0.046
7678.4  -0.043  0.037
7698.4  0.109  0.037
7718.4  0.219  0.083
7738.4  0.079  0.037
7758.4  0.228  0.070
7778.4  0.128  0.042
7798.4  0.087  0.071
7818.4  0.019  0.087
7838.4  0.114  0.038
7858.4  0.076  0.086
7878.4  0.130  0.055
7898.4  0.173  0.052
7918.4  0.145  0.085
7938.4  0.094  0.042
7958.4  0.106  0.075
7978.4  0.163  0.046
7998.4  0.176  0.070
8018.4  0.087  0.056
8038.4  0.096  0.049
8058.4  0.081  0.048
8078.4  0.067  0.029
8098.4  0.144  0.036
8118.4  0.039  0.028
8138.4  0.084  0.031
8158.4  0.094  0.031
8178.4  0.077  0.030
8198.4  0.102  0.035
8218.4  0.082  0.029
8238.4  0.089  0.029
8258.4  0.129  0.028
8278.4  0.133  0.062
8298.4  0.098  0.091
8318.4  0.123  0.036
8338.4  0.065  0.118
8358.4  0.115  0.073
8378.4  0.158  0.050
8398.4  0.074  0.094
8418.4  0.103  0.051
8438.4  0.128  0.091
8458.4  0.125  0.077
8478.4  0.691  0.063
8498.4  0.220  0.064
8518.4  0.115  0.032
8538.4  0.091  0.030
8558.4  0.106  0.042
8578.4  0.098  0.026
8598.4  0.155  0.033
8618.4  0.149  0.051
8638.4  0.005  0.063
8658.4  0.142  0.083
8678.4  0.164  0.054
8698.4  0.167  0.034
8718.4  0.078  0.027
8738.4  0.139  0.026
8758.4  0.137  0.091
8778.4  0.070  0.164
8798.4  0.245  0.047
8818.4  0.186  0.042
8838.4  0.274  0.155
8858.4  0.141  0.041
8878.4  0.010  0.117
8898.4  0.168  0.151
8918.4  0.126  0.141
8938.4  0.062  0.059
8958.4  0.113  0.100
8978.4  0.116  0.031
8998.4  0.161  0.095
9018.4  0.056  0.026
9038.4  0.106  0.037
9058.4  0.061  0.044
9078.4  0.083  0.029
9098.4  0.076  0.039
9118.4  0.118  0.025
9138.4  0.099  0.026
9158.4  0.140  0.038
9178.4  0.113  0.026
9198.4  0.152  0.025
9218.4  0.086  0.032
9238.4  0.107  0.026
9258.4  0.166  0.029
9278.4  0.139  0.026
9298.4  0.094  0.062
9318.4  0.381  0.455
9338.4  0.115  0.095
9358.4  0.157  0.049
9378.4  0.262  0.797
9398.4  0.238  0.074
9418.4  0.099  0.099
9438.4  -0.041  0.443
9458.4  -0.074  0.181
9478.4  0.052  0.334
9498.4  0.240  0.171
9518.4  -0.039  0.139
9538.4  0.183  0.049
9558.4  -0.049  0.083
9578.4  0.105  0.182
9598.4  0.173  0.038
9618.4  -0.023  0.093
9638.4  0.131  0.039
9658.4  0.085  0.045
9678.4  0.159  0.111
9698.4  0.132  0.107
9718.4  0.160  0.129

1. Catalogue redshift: 1.28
